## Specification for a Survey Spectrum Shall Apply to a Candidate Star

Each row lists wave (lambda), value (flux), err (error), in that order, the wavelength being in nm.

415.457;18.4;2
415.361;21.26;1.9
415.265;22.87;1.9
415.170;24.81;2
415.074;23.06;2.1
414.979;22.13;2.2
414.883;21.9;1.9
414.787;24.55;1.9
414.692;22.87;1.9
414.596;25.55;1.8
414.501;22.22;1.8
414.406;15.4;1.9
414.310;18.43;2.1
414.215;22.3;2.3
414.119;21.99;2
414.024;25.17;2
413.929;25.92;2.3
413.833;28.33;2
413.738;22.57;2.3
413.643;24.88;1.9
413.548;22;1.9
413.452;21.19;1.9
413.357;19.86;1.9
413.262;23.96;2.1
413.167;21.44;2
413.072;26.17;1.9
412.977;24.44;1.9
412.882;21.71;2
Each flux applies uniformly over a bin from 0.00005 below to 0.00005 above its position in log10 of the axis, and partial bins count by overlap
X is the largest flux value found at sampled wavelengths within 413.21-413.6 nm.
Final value 23.96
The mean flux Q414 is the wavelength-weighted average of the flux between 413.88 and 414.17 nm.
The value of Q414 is 24.3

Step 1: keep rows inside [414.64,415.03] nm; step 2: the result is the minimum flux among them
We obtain 21.9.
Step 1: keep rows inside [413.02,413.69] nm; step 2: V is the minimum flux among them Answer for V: 19.86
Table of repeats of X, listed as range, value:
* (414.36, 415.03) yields 25.55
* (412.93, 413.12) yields 26.17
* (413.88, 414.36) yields 25.92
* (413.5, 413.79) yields 24.88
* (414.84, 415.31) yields 24.81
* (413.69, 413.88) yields 28.33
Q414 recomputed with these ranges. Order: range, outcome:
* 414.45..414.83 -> 23.8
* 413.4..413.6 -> 21.6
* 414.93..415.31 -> 23.2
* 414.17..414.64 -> 20.8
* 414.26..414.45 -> 17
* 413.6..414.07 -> 25.4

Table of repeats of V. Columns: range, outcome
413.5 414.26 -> 21.99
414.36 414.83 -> 15.4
